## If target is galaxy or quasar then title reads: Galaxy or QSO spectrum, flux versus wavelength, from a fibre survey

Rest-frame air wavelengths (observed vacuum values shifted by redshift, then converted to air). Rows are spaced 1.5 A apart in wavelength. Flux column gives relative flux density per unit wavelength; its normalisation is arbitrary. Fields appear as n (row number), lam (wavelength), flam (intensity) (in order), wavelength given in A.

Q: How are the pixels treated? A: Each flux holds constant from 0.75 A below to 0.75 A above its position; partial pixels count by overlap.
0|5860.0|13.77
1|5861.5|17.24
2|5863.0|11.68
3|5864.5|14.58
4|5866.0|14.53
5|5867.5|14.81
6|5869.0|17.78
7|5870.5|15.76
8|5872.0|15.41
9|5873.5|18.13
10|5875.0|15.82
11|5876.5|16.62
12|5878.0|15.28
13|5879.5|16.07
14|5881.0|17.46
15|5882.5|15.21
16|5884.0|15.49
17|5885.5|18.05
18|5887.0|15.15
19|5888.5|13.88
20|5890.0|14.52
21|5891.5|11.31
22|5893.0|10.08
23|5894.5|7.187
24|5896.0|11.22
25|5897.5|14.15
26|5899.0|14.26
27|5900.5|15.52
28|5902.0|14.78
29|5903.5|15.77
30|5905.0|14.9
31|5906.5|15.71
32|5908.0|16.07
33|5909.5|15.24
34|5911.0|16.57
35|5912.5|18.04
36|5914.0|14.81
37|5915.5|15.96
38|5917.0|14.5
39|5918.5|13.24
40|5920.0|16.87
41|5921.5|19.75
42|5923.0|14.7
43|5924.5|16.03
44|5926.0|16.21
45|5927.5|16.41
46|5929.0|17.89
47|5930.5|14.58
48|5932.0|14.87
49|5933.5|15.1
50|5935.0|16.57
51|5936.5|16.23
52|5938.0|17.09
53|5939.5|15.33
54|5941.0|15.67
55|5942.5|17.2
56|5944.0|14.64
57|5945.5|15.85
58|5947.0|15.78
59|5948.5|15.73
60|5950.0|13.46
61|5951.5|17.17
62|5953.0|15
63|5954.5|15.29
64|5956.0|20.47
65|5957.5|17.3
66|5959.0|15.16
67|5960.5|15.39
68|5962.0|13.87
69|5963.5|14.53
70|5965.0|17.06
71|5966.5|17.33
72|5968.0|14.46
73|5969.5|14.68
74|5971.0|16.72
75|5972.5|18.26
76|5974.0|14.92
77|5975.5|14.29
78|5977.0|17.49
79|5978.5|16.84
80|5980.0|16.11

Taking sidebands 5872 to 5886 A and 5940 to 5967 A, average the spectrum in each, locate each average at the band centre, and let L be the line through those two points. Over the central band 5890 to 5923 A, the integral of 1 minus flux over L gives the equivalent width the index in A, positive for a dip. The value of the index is 3.3 A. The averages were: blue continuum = 16.4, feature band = 14.6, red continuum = 15.9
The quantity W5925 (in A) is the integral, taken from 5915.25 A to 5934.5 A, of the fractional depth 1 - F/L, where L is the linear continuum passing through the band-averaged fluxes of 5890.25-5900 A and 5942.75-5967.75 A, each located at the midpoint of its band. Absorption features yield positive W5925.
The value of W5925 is -3.0 A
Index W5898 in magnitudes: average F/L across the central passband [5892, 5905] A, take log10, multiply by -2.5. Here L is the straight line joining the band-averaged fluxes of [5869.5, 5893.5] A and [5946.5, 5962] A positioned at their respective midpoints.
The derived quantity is 0.194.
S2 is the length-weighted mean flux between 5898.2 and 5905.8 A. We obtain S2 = 15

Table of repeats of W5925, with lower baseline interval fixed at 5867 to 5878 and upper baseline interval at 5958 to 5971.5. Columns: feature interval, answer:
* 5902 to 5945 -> -0.2 A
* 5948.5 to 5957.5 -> -0.4 A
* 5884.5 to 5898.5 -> 2.8 A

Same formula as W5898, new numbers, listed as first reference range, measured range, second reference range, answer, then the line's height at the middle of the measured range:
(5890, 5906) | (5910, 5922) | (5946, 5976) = -0.17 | 13.8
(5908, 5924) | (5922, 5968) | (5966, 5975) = 0.00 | 16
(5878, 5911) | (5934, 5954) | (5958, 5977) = -0.04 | 15.3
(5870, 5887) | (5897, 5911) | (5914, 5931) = 0.06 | 16.1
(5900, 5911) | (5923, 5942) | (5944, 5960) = -0.01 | 15.8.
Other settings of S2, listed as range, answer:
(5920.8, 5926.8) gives 16.6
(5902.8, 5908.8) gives 15.6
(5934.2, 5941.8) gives 16.2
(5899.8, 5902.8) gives 15.2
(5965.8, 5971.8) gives 15.8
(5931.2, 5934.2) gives 15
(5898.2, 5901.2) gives 14.9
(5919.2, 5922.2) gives 18.2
